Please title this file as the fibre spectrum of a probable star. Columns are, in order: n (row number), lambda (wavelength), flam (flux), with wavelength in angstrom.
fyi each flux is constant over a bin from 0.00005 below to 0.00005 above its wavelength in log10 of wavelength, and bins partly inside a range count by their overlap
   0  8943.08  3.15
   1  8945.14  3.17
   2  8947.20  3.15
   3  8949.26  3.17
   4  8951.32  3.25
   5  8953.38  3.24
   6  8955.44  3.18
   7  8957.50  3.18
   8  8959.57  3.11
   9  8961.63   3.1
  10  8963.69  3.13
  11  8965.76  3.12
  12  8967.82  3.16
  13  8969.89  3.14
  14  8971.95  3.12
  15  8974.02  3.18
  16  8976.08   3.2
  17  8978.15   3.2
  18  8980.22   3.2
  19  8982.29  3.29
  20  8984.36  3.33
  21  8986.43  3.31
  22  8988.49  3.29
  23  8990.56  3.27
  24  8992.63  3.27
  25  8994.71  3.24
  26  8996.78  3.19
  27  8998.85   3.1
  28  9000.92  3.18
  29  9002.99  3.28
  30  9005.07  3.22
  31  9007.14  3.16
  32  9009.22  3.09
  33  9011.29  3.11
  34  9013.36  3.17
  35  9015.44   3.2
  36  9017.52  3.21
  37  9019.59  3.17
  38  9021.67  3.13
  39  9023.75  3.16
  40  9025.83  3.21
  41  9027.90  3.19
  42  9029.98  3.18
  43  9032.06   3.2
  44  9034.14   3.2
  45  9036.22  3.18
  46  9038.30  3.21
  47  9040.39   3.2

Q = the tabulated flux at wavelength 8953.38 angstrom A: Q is 3.24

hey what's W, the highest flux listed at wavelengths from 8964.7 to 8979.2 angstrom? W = 3.2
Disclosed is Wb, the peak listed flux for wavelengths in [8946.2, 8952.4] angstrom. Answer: 3.25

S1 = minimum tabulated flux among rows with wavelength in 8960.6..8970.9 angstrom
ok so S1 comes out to 3.1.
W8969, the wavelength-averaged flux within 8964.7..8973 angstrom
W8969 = 3.13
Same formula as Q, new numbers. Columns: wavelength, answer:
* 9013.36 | 3.17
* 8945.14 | 3.17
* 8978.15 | 3.2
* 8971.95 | 3.12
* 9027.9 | 3.19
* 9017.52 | 3.21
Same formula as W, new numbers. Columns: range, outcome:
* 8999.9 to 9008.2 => 3.28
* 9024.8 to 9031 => 3.21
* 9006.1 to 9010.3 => 3.16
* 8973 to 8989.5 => 3.33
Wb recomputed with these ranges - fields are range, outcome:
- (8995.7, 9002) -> 3.19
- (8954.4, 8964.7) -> 3.18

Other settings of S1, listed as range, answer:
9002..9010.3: 3.09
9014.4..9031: 3.13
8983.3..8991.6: 3.27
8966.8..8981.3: 3.12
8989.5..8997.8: 3.19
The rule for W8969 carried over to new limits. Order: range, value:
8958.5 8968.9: 3.12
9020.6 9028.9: 3.17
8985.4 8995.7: 3.28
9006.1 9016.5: 3.15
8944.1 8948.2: 3.16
